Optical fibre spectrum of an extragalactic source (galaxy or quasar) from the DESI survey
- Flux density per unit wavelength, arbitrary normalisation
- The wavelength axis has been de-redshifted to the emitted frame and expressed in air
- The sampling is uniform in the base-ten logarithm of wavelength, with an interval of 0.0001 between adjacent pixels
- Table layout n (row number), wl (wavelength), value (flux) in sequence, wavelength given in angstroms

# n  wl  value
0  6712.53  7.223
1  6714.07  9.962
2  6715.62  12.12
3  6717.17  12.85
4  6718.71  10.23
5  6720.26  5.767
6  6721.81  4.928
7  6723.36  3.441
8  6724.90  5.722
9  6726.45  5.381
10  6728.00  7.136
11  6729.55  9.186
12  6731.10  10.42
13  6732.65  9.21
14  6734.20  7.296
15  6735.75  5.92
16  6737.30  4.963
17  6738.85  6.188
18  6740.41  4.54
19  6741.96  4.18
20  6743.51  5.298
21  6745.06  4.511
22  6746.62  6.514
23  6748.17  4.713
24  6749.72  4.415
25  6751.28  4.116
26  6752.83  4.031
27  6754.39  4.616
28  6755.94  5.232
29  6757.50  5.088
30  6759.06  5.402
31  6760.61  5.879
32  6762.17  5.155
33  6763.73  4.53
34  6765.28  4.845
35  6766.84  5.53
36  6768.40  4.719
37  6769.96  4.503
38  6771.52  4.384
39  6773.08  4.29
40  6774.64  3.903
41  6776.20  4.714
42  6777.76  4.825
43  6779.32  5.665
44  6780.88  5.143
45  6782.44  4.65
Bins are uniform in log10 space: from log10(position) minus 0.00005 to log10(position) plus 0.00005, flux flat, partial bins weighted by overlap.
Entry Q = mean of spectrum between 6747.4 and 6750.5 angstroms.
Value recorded 4.57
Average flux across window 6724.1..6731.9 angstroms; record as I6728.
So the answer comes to 7.56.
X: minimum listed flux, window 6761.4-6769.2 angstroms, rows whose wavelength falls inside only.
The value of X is 4.53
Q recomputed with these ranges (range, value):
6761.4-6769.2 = 4.95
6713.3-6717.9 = 11.6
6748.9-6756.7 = 4.48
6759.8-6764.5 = 5.19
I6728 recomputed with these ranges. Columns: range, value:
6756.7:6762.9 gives 5.38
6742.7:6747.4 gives 5.43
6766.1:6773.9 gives 4.67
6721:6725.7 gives 4.71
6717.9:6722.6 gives 7.02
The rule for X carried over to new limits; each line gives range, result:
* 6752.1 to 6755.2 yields 4.031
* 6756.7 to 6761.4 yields 5.088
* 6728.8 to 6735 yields 7.296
